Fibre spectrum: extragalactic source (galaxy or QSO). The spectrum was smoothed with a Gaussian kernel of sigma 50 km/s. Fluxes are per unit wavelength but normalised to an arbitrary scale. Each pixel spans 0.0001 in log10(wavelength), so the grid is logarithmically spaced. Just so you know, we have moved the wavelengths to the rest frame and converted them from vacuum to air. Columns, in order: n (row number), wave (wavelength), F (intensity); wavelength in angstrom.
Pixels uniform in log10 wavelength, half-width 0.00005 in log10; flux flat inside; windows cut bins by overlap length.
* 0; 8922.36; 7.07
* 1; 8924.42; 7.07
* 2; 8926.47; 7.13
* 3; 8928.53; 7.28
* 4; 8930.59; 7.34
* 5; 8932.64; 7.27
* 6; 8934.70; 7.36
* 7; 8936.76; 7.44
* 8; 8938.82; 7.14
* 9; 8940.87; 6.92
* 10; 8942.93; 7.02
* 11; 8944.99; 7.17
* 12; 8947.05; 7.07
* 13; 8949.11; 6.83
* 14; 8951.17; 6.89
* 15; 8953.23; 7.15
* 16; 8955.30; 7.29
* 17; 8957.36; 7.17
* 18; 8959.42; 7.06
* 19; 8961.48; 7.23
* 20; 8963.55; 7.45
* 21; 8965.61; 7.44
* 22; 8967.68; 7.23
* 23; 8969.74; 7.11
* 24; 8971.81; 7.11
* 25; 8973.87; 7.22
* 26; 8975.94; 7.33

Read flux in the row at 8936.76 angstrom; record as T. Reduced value 7.44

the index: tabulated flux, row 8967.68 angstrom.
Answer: 7.23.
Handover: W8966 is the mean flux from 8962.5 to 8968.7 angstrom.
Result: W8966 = 7.36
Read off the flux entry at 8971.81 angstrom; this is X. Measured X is 7.11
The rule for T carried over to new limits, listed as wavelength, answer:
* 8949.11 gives 6.83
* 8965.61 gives 7.44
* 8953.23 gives 7.15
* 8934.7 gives 7.36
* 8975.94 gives 7.33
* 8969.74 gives 7.11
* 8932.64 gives 7.27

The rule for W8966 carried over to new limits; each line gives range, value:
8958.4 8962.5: 7.15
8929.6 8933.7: 7.31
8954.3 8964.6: 7.24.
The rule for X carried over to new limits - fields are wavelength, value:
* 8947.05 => 7.07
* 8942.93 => 7.02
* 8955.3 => 7.29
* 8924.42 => 7.07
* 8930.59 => 7.34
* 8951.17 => 6.89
